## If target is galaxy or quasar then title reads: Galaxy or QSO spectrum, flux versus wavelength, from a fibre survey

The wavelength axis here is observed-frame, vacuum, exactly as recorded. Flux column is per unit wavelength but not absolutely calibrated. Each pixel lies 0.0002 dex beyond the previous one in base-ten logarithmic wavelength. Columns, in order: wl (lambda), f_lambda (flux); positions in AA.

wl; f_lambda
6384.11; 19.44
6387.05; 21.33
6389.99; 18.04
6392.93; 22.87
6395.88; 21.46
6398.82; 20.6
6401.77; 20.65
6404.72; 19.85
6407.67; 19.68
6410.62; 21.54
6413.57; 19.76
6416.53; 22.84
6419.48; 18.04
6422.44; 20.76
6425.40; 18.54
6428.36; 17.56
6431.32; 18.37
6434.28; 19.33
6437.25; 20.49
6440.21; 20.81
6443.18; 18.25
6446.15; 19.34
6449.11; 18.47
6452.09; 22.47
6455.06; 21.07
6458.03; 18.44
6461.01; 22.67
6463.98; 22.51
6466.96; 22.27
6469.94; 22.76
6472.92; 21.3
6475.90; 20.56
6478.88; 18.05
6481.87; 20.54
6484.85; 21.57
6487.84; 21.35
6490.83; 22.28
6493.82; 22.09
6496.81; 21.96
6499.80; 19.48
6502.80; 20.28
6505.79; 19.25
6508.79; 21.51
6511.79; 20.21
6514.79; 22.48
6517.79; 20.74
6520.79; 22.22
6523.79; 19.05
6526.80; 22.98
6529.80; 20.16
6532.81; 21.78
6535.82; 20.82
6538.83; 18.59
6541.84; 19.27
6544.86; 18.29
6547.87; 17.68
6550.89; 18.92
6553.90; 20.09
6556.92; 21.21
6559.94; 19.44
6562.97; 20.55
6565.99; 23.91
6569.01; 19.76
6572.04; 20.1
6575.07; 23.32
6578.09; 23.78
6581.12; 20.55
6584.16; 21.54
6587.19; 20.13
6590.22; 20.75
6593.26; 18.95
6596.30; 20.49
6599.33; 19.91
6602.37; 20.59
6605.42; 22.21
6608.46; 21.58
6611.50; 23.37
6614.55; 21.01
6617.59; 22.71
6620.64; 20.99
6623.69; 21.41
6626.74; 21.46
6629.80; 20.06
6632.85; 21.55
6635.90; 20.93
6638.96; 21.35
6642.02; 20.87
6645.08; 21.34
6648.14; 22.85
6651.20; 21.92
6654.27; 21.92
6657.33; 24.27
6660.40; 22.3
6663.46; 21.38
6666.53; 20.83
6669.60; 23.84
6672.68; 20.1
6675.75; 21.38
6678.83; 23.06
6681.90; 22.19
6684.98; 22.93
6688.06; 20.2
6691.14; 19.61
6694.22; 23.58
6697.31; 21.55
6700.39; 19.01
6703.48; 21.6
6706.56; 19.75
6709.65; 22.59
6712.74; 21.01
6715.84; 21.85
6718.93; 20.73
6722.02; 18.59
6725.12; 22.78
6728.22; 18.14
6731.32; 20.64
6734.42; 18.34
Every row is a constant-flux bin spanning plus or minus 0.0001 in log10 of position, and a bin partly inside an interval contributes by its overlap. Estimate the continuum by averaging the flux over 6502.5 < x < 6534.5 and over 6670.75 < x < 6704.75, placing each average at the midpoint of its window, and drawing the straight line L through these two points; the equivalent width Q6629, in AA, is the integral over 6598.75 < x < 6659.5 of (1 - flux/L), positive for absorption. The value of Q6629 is -1.1 AA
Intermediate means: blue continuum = 21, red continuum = 21.4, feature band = 21.6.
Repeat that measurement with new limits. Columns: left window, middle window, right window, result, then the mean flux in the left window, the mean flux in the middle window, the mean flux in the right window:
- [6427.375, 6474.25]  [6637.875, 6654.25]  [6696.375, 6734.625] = -0.9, 20.4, 21.7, 20.6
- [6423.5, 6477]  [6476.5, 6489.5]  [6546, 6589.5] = 0.0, 20.3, 20.4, 20.8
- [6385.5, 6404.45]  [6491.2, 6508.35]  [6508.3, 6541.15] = 0.1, 20.8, 20.8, 20.9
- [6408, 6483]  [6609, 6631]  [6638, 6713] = -0.3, 20.3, 21.6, 21.7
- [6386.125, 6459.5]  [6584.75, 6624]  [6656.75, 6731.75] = -0.4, 20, 21.1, 21.3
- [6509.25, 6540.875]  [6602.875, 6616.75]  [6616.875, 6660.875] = -0.3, 20.9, 22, 21.7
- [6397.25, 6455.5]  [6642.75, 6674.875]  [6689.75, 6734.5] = -2.3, 19.9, 22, 20.7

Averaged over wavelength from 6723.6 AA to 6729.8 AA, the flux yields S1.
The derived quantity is 20.4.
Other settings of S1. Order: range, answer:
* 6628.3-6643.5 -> 21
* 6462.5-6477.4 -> 21.9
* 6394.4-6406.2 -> 20.6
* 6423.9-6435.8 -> 18.5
